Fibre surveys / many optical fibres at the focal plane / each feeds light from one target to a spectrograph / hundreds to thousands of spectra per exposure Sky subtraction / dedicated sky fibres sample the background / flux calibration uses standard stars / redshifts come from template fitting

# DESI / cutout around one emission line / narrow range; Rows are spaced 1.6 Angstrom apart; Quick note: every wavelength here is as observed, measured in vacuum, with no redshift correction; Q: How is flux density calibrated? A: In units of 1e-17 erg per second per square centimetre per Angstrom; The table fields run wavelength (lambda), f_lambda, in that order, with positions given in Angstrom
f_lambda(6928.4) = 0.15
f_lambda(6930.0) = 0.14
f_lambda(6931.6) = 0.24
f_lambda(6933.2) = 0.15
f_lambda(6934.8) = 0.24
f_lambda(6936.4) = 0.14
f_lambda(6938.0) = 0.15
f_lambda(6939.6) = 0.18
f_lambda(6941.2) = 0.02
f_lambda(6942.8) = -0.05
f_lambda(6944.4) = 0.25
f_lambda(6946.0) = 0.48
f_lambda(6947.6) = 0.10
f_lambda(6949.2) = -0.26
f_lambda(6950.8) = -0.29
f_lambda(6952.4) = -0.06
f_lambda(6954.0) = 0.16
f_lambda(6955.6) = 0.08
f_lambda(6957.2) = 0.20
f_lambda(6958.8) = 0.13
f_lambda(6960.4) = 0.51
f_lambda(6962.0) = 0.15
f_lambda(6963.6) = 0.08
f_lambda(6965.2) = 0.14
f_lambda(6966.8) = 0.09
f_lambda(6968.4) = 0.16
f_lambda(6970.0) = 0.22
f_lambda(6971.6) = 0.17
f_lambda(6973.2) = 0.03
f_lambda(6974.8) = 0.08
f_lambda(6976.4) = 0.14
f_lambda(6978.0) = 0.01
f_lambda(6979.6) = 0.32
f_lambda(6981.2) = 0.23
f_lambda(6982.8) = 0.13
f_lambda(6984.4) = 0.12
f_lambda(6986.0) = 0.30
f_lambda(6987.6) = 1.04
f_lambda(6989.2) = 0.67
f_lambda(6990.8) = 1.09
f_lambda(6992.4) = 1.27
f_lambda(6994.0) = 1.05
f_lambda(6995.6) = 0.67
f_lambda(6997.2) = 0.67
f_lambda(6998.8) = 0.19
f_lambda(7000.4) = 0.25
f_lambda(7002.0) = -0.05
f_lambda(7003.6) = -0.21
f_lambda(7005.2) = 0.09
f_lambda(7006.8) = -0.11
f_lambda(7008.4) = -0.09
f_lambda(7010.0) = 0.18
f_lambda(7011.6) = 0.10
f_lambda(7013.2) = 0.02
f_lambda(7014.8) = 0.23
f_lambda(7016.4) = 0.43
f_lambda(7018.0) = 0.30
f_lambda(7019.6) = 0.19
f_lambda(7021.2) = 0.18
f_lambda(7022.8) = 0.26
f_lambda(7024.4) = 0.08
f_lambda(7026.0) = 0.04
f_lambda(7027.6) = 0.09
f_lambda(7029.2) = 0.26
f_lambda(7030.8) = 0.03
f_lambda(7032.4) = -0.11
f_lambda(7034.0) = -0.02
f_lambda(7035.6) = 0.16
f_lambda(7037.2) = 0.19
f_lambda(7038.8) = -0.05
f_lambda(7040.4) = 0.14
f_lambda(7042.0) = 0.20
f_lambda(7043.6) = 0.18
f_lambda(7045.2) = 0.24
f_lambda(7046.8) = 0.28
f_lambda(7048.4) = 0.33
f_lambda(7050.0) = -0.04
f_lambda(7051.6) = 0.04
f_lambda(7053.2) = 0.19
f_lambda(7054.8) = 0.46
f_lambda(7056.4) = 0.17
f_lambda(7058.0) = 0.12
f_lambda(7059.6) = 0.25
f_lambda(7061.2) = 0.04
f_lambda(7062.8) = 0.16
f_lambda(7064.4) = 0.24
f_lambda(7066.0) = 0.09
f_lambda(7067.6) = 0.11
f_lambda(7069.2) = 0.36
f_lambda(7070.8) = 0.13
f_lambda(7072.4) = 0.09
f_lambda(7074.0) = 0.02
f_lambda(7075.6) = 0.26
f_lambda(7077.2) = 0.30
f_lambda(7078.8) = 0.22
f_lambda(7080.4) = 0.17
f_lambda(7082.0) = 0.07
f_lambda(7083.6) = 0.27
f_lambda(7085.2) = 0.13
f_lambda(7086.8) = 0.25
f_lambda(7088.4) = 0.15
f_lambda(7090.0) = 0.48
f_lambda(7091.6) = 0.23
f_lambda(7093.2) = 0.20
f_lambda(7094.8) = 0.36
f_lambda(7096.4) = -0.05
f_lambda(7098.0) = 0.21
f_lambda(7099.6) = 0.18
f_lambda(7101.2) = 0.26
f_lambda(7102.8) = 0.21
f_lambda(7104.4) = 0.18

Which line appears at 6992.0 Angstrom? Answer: [O II]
